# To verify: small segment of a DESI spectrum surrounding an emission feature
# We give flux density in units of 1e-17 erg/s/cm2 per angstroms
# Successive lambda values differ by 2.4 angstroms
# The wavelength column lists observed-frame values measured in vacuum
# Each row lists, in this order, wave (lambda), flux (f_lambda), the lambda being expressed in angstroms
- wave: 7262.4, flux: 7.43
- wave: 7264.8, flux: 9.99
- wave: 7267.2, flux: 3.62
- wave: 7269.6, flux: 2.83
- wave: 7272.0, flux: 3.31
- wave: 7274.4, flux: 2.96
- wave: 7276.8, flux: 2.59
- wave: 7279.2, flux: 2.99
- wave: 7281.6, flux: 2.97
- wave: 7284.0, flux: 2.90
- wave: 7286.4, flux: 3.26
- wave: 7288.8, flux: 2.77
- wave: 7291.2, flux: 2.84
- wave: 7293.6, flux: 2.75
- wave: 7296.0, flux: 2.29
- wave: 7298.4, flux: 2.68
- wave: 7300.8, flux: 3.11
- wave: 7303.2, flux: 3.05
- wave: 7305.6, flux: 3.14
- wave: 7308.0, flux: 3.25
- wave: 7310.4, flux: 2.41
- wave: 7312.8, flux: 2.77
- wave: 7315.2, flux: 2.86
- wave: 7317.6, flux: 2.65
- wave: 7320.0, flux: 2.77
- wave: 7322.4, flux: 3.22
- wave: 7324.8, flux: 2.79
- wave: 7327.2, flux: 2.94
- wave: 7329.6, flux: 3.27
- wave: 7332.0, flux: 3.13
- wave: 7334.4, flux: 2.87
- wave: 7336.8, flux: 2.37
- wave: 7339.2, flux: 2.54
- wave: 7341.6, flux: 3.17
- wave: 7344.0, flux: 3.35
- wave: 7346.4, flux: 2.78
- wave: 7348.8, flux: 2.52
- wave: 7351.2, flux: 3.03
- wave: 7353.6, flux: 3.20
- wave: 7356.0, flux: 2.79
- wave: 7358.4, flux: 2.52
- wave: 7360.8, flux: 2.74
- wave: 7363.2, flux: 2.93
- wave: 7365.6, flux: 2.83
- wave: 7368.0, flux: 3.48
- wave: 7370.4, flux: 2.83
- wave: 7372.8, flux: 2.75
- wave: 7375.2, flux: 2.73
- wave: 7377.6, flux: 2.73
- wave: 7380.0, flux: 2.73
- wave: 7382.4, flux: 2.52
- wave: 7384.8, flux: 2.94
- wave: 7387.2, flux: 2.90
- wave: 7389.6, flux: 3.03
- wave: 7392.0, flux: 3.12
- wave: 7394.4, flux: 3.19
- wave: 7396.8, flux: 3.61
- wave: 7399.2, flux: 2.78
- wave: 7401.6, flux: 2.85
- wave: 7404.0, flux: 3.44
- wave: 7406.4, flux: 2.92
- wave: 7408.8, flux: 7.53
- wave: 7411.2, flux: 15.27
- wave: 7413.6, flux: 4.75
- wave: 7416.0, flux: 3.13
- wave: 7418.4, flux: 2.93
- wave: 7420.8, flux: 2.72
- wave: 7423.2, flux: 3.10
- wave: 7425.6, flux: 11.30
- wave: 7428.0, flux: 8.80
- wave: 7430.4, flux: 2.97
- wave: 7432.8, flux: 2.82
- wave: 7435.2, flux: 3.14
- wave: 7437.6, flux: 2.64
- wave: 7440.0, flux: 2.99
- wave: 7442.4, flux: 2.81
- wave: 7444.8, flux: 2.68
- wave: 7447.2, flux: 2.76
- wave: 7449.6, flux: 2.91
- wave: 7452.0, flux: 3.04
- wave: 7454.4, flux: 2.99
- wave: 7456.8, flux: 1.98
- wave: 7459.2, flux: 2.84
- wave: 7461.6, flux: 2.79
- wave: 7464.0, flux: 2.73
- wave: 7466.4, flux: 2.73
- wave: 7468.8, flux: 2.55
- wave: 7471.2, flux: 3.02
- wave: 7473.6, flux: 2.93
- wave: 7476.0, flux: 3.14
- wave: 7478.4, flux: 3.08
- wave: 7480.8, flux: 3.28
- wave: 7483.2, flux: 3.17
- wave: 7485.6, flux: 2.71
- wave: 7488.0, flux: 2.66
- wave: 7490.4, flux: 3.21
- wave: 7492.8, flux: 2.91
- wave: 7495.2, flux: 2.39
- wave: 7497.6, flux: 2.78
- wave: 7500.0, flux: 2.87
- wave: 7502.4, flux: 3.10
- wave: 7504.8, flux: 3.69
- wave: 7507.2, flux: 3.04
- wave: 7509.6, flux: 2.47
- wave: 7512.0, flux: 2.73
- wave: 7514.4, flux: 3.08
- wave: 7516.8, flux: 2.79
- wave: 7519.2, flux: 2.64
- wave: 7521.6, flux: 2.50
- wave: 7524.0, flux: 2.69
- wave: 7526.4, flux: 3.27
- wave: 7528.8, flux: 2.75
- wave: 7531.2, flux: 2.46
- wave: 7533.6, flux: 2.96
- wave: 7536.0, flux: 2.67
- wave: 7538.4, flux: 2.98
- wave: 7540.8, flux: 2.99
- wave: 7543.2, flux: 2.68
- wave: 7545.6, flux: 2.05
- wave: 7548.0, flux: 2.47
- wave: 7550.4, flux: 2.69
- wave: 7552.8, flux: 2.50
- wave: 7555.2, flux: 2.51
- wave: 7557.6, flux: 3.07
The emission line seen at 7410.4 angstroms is [S II] 6716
